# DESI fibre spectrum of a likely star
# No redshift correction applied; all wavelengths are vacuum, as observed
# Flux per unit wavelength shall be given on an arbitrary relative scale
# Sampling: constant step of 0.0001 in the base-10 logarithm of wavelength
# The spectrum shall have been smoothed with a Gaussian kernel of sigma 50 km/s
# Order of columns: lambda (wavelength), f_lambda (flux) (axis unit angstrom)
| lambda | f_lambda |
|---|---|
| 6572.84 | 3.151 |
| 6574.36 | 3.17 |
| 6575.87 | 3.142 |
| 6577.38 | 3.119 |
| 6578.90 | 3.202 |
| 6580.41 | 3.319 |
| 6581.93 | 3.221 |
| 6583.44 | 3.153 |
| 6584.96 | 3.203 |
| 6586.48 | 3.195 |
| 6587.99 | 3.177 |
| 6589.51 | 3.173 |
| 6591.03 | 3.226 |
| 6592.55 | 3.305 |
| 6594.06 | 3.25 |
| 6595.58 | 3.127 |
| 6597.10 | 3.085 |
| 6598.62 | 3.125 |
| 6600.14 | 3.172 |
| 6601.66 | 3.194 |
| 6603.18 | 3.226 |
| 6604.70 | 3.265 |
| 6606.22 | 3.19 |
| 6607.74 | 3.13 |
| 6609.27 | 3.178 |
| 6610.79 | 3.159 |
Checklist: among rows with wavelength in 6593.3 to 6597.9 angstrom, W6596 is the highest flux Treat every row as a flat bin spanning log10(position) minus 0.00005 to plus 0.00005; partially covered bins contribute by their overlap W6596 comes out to 3.25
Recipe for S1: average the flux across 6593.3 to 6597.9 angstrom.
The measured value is 3.16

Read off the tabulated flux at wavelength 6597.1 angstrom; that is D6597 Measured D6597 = 3.085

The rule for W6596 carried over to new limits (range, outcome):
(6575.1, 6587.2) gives 3.319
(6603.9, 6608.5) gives 3.265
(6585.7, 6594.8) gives 3.305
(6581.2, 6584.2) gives 3.221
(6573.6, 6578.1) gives 3.17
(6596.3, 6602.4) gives 3.194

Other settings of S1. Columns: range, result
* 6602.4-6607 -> 3.23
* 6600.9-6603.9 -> 3.21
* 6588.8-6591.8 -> 3.2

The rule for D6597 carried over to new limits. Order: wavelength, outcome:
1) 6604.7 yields 3.265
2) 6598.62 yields 3.125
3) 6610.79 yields 3.159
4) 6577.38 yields 3.119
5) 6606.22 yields 3.19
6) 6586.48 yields 3.195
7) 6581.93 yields 3.221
